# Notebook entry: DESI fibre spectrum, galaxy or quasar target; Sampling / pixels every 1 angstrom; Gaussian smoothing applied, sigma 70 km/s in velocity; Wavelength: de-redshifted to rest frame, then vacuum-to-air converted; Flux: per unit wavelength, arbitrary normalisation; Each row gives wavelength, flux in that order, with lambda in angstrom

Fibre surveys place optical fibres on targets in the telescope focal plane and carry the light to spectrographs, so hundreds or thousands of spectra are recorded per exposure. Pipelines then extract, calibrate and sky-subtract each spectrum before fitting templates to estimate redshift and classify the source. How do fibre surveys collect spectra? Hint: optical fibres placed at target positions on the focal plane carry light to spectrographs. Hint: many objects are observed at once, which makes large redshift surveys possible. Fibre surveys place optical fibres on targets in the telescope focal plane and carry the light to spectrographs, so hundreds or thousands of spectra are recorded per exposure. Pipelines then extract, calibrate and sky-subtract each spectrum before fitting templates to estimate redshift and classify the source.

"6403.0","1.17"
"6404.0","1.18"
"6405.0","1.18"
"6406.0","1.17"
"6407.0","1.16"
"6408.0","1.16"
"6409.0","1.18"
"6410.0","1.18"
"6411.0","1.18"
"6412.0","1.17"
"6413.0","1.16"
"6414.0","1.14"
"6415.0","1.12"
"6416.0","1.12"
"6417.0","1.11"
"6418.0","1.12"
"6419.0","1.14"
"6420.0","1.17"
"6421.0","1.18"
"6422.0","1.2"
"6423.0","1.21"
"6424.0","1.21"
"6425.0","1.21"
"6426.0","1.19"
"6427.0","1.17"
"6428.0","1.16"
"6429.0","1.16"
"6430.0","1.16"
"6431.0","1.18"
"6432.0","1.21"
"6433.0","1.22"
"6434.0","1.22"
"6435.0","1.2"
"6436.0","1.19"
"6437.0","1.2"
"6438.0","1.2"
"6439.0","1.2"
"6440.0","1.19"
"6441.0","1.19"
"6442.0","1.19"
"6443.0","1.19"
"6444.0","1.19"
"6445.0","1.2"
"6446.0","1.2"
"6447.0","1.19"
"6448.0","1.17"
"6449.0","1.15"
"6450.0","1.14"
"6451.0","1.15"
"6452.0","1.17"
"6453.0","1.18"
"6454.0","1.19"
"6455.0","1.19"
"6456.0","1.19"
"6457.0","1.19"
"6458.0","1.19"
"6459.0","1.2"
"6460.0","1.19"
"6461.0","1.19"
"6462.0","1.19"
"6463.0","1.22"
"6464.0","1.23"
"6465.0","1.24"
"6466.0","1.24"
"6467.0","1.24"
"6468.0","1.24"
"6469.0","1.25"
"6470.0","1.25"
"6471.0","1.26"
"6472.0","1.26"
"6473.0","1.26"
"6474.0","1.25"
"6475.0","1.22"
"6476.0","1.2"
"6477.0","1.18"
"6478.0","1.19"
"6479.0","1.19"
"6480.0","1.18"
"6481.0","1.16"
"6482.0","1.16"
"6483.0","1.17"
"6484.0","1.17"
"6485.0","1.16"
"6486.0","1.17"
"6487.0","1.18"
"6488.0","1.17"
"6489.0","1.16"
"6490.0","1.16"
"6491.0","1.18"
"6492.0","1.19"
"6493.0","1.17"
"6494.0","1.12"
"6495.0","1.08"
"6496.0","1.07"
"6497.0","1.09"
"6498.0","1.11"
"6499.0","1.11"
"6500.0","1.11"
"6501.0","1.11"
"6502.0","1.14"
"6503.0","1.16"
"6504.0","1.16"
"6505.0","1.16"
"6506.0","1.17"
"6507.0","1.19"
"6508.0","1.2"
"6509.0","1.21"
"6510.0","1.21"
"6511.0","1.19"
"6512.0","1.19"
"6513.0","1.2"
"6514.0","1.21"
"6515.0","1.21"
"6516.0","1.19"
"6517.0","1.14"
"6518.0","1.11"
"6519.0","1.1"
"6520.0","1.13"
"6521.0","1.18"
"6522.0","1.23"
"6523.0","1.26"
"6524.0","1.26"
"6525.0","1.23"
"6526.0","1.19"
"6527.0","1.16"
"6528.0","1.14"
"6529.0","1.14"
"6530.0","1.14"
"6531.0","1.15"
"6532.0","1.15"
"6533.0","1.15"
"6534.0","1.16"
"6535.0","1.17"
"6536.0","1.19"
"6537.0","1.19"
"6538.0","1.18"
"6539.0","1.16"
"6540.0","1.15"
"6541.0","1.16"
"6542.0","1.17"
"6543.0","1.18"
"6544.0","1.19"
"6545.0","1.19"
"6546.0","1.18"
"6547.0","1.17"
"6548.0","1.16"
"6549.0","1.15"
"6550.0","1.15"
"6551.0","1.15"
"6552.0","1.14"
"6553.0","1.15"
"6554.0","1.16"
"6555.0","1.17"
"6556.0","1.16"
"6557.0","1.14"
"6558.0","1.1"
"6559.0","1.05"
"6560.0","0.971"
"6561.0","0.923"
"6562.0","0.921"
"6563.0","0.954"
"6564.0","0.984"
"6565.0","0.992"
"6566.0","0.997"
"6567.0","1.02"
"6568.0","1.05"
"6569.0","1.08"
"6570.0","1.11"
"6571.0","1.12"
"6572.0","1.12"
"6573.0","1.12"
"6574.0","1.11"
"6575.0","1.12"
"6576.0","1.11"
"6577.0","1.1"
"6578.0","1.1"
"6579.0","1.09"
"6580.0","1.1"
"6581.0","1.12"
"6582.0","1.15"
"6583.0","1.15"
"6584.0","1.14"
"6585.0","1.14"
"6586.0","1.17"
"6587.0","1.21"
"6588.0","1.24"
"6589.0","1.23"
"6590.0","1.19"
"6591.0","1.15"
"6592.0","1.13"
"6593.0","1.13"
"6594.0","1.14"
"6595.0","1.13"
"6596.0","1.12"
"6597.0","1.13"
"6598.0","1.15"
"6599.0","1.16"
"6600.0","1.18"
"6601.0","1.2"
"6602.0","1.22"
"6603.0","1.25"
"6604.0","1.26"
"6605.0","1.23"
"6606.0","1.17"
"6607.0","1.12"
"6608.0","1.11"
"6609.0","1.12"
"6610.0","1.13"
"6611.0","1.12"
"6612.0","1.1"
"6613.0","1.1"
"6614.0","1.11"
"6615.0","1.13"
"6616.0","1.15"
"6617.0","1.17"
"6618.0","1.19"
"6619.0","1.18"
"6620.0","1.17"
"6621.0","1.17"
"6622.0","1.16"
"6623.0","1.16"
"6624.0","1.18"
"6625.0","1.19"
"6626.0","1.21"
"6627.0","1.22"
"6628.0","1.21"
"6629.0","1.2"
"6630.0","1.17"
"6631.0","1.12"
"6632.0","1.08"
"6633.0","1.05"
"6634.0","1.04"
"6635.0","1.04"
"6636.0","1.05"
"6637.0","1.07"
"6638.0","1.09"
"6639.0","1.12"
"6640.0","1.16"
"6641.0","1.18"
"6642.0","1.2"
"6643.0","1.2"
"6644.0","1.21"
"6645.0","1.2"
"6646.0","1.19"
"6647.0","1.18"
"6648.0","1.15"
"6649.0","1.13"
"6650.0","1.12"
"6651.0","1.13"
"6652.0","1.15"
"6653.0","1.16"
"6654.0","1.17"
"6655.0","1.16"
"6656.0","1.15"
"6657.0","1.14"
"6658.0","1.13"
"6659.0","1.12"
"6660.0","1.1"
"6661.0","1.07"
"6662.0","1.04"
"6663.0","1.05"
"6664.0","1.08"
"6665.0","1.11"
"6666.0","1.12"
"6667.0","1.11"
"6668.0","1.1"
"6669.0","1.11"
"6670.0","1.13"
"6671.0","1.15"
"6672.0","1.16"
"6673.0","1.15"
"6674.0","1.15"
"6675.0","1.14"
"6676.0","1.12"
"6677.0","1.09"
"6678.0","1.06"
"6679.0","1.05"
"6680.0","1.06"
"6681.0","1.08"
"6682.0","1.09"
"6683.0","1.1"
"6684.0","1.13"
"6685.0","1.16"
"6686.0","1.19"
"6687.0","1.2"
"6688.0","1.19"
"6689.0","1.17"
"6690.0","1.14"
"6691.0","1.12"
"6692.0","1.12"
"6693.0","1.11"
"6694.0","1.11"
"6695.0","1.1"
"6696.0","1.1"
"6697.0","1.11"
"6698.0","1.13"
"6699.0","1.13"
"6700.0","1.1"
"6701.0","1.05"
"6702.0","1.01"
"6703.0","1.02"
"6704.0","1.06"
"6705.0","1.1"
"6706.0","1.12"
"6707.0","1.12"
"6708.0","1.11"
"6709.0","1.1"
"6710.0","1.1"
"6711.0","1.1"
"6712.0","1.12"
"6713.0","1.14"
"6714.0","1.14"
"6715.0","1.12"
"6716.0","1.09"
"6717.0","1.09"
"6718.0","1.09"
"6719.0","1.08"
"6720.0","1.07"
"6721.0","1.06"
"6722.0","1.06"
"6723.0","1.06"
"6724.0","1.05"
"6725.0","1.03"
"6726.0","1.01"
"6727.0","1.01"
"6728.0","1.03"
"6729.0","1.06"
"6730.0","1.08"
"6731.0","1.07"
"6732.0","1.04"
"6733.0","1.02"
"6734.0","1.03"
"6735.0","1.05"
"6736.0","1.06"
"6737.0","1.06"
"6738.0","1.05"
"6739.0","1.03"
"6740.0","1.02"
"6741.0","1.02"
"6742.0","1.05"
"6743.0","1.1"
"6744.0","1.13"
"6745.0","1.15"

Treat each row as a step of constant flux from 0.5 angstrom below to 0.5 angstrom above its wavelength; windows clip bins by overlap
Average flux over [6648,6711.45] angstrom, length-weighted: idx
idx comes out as 1.11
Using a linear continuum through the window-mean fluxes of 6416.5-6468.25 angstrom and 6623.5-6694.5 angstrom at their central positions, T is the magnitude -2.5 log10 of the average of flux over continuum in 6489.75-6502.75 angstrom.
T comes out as 0.05 mag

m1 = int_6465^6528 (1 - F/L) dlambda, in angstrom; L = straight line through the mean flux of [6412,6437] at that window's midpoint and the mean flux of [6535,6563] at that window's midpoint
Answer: -1.7 angstrom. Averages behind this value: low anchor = 1.17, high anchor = 1.13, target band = 1.18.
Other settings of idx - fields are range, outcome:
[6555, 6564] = 1.03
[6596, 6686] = 1.14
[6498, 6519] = 1.17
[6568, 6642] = 1.14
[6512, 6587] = 1.13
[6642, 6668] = 1.14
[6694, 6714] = 1.1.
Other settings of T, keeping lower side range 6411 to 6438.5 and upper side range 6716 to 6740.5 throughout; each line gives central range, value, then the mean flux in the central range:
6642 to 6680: -0.050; 1.13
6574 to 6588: -0.022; 1.13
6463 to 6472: -0.078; 1.24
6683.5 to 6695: -0.078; 1.15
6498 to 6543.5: -0.032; 1.17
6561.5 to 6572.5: 0.086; 1.03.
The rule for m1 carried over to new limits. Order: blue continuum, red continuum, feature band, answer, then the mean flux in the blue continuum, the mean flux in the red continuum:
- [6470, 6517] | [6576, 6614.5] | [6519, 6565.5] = 1.0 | 1.17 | 1.15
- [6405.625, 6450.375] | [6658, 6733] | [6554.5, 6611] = 0.6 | 1.18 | 1.1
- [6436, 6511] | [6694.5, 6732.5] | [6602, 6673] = -1.9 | 1.18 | 1.08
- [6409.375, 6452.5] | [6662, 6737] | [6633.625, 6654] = -0.5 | 1.18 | 1.09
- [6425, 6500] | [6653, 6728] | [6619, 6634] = -0.4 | 1.19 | 1.1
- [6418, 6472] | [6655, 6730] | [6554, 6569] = 1.5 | 1.2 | 1.1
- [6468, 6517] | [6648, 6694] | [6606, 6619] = 0.1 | 1.18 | 1.12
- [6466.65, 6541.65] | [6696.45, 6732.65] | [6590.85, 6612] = -0.5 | 1.18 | 1.08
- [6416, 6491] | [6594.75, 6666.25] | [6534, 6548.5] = -0.1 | 1.19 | 1.15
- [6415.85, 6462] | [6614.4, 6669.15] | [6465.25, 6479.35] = -0.7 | 1.18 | 1.14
